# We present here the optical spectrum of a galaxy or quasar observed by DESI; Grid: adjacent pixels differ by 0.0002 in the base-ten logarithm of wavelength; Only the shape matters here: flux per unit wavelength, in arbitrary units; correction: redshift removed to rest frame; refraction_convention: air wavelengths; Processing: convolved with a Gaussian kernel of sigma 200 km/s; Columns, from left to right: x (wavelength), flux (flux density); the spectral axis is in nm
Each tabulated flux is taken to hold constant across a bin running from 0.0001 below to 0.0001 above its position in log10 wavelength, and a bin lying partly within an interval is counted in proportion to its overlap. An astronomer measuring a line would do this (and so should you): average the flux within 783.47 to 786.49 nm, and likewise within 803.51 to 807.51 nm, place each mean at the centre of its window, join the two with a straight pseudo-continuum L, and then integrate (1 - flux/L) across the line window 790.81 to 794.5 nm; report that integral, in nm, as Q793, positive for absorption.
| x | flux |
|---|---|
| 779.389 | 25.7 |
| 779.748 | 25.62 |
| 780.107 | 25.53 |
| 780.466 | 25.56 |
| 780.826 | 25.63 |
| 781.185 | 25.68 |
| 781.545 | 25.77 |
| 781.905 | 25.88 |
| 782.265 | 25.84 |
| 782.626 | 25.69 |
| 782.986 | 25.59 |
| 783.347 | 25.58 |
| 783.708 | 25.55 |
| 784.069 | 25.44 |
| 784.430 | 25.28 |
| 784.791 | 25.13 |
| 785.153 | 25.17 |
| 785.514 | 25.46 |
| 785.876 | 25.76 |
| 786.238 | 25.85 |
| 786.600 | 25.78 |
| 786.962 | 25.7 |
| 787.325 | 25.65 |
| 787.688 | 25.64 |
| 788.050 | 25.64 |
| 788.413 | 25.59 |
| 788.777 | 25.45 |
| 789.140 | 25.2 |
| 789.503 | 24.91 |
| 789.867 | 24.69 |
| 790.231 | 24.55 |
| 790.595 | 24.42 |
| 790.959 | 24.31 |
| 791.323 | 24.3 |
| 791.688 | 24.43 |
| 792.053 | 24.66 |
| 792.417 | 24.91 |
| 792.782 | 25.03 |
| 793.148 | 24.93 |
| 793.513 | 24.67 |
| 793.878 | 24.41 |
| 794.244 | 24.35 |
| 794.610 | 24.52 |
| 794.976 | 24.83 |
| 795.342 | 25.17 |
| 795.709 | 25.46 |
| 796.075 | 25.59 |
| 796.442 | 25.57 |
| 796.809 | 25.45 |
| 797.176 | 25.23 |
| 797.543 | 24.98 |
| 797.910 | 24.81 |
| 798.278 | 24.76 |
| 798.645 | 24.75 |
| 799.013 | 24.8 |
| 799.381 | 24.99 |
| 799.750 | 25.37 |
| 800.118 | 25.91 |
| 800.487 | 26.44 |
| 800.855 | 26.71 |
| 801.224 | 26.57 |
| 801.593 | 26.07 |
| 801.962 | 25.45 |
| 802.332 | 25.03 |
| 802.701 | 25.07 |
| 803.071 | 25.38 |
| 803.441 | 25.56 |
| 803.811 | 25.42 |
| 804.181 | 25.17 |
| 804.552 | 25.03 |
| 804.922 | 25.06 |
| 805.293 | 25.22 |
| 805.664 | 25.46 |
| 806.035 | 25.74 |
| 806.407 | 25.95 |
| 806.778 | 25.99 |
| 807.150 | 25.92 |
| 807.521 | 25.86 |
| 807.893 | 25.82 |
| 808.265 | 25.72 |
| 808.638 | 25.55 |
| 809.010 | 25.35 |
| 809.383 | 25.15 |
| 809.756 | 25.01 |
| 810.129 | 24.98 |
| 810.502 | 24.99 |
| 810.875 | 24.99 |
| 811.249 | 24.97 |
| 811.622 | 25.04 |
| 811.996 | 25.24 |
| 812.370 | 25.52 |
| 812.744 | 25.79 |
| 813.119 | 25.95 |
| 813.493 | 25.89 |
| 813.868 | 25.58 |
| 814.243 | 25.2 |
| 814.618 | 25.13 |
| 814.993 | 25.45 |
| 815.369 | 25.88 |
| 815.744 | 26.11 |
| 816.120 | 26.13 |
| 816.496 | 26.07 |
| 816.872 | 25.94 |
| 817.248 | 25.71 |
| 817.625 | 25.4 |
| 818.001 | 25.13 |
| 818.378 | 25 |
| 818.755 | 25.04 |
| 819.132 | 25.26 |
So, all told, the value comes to 0.13 nm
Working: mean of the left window 25.5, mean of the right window 25.5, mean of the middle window 24.6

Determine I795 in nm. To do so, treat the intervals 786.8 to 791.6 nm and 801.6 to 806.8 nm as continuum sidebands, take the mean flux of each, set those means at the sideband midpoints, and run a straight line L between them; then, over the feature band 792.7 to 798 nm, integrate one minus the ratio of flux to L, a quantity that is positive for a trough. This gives 0.04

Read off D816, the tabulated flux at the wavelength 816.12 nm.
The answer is 26.13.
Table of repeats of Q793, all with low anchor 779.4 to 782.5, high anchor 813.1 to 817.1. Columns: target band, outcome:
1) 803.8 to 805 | 0.03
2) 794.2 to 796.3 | 0.06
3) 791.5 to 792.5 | 0.04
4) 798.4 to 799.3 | 0.03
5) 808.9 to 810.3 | 0.03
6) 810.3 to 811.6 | 0.04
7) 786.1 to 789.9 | 0.03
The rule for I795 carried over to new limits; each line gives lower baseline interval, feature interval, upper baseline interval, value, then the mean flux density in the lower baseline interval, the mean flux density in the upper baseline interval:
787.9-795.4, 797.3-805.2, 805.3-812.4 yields -0.077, 24.8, 25.4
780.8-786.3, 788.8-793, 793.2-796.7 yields 0.079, 25.6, 25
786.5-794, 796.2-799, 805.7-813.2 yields 0.011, 25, 25.5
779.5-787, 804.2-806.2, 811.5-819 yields 0.022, 25.6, 25.6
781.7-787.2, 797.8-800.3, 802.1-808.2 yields 0.044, 25.6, 25.5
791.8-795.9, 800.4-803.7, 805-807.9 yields -0.050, 24.8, 25.7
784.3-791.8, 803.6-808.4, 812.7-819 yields -0.020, 25.2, 25.6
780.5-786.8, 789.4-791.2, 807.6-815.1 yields 0.070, 25.6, 25.4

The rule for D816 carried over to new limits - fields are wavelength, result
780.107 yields 25.53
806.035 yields 25.74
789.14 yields 25.2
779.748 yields 25.62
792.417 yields 24.91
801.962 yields 25.45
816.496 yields 26.07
